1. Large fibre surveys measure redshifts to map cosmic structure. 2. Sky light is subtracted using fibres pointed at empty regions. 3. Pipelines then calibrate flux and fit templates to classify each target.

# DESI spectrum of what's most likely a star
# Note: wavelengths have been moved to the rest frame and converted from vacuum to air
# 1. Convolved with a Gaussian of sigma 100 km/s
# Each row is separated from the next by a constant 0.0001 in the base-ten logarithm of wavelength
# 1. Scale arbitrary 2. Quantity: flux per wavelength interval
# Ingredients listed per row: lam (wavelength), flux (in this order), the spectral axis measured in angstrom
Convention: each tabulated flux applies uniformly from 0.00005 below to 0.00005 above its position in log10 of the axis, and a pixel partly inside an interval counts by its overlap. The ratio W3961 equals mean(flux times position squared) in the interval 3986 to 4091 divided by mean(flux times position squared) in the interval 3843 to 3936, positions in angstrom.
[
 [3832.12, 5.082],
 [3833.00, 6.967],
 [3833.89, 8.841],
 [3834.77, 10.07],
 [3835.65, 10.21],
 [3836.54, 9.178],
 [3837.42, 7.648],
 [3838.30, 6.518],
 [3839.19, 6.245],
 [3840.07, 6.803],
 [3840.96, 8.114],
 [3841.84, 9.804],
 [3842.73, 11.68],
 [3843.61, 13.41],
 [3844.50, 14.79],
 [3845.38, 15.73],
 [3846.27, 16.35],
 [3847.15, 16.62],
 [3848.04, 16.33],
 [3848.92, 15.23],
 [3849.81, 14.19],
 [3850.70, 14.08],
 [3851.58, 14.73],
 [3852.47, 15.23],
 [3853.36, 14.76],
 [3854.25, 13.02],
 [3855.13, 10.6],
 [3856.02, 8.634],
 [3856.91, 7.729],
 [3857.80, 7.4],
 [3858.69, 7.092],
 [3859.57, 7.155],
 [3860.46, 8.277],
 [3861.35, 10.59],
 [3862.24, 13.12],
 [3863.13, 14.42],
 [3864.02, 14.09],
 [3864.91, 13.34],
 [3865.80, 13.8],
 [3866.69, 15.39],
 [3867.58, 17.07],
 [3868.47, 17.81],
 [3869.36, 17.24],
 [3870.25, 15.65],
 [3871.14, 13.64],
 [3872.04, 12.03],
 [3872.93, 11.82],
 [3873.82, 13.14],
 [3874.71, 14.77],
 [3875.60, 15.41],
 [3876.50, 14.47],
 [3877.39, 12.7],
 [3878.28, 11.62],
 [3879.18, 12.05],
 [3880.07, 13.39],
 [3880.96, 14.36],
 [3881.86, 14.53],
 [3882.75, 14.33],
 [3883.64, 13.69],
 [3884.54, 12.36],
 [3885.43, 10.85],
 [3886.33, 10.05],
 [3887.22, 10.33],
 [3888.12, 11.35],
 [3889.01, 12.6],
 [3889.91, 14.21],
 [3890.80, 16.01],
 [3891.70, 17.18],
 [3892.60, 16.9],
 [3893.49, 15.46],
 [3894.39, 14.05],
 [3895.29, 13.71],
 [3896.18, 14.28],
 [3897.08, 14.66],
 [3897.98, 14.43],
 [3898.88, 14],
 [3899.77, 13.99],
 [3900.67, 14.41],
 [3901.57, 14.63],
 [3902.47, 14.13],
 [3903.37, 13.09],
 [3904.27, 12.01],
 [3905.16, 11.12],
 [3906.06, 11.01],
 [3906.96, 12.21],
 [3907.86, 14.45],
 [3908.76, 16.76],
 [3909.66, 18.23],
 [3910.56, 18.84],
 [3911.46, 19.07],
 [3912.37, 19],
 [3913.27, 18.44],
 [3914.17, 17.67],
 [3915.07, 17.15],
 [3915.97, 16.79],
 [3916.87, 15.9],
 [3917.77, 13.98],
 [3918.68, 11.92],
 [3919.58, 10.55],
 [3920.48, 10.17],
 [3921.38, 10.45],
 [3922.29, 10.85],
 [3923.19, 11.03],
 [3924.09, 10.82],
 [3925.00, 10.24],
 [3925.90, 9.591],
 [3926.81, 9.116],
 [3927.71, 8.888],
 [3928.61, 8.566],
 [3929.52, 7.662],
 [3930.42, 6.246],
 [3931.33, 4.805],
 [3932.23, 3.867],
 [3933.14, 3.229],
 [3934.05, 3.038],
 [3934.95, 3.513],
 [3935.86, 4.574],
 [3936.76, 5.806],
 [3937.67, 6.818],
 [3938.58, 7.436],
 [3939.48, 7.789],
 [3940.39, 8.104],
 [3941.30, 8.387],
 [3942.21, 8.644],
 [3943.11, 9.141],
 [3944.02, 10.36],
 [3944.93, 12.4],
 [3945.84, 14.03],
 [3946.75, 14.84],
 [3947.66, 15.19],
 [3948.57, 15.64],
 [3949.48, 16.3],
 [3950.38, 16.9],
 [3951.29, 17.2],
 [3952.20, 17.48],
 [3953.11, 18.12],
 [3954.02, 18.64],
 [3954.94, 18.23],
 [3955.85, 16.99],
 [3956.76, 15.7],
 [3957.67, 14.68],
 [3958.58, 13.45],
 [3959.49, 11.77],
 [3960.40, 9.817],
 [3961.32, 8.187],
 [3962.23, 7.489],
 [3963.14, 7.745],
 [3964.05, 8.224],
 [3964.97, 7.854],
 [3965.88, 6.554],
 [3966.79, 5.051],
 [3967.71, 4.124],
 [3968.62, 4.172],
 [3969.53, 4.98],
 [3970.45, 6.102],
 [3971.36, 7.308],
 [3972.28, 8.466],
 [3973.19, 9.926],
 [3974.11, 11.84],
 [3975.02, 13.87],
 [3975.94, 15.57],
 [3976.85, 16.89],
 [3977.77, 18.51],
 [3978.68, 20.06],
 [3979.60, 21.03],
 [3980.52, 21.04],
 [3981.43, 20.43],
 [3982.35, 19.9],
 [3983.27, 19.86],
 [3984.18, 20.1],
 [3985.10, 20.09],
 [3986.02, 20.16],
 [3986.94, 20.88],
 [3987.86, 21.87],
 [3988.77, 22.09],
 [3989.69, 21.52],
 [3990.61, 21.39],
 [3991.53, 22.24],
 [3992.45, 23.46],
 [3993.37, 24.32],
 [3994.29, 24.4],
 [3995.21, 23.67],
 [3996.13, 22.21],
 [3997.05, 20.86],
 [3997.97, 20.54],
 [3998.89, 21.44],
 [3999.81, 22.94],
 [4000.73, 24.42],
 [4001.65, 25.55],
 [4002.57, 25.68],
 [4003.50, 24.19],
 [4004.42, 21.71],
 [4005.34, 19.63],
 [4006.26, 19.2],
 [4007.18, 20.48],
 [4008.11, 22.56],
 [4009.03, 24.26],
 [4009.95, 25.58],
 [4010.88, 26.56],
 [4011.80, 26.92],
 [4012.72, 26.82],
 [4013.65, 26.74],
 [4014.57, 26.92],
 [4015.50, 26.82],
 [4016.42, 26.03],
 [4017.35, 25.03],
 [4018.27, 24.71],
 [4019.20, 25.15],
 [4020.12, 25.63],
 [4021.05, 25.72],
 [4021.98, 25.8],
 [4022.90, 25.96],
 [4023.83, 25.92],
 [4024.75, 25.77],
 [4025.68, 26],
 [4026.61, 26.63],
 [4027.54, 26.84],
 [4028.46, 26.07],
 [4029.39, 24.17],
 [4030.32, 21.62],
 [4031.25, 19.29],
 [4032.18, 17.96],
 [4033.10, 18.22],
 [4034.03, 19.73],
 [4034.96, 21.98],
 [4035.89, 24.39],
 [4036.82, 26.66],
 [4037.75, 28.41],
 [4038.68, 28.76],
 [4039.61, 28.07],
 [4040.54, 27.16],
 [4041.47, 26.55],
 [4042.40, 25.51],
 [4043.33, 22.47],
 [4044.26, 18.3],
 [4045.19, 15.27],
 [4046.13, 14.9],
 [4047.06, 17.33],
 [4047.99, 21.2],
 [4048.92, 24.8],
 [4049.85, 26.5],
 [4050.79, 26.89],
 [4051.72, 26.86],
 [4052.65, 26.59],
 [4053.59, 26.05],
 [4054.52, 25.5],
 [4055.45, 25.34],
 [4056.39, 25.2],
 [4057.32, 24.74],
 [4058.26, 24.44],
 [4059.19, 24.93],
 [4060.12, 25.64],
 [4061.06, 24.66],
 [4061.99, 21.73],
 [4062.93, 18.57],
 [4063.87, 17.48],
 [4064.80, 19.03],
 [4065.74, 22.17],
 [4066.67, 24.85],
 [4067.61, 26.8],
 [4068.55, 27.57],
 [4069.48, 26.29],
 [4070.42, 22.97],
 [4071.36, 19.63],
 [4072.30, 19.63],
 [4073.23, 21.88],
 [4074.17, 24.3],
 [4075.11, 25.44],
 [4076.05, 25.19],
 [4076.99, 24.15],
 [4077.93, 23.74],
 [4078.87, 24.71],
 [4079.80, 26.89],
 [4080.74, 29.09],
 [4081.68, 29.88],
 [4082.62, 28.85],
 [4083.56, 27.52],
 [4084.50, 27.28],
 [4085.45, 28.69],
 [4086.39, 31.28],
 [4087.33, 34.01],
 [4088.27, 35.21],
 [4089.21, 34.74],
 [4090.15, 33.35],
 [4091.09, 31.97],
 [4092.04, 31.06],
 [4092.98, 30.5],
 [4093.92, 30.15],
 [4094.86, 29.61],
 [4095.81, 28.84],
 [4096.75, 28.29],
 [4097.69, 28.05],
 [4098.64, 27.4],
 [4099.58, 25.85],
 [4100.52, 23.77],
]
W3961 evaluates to 2.06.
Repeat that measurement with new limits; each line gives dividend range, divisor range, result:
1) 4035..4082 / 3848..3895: 2.00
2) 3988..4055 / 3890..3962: 2.00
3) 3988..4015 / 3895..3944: 2.15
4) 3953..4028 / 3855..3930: 1.54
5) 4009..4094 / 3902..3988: 2.14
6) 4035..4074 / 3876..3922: 1.82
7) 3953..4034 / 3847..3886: 1.58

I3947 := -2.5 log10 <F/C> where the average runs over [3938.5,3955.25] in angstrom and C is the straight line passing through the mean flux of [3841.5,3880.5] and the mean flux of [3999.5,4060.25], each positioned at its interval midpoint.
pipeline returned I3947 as 0.36 mag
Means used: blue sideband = 13.2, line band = 13.5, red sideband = 24.2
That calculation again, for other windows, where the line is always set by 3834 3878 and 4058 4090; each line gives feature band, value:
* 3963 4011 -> 0.146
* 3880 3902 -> 0.052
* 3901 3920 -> 0.044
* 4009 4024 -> -0.172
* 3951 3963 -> 0.285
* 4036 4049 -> 0.022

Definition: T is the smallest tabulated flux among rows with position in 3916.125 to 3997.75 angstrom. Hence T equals 3.038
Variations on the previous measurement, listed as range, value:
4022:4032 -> 19.29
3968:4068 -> 4.172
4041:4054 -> 14.9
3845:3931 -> 6.246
